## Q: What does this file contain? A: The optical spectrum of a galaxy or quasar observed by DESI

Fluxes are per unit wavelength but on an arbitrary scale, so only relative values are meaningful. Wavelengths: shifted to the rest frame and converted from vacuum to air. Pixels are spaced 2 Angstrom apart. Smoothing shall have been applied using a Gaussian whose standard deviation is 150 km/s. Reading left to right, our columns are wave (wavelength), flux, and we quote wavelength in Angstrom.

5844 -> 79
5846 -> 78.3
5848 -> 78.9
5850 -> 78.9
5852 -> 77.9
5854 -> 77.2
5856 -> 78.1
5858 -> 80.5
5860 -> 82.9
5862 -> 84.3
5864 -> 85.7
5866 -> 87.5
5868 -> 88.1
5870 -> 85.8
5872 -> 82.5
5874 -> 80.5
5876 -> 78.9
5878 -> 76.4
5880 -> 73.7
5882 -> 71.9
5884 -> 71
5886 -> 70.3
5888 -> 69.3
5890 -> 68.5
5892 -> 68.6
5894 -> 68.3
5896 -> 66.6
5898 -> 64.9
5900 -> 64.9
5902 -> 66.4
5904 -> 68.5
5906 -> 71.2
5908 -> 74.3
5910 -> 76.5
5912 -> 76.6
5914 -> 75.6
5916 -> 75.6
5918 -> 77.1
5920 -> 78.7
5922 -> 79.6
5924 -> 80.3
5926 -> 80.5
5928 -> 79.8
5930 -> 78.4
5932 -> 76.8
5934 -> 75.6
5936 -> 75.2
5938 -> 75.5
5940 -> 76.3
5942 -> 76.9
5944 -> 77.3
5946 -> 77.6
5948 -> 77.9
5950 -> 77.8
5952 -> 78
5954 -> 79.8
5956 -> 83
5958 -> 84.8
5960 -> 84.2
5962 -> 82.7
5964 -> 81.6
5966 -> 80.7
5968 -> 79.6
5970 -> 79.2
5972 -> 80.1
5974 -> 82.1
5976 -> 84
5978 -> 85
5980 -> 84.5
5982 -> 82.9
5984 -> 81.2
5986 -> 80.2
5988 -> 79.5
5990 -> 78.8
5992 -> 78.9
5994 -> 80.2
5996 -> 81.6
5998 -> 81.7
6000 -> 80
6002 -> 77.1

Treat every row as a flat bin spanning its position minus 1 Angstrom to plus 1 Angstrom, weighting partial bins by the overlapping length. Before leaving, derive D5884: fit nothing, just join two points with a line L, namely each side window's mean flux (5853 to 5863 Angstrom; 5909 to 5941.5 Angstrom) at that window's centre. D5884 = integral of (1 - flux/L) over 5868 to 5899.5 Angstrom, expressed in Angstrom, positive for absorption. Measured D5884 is 2.3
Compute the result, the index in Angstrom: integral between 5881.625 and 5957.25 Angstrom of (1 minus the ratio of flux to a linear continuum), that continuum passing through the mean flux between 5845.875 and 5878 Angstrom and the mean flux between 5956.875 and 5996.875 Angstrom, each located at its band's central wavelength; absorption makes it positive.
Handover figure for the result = 6.5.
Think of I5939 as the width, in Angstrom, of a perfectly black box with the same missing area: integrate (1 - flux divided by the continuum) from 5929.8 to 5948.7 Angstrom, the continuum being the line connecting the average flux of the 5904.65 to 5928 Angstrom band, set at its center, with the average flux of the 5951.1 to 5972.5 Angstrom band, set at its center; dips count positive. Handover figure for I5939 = 0.59 Angstrom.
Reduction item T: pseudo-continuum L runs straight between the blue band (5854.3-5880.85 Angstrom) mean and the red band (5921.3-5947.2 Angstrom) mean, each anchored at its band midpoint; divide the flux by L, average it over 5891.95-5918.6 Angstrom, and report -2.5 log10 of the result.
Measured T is 0.12 mag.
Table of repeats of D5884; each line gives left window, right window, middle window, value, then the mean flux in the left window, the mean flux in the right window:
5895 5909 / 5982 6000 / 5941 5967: -1.68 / 68.1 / 80.4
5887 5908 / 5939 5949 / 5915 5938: -1.29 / 68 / 77.2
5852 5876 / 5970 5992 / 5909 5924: 0.88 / 82.6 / 81.6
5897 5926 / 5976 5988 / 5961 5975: 0.00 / 73.8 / 82.6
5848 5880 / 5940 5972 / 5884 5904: 3.25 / 81.3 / 80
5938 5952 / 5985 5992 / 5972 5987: -0.70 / 77.2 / 79.4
